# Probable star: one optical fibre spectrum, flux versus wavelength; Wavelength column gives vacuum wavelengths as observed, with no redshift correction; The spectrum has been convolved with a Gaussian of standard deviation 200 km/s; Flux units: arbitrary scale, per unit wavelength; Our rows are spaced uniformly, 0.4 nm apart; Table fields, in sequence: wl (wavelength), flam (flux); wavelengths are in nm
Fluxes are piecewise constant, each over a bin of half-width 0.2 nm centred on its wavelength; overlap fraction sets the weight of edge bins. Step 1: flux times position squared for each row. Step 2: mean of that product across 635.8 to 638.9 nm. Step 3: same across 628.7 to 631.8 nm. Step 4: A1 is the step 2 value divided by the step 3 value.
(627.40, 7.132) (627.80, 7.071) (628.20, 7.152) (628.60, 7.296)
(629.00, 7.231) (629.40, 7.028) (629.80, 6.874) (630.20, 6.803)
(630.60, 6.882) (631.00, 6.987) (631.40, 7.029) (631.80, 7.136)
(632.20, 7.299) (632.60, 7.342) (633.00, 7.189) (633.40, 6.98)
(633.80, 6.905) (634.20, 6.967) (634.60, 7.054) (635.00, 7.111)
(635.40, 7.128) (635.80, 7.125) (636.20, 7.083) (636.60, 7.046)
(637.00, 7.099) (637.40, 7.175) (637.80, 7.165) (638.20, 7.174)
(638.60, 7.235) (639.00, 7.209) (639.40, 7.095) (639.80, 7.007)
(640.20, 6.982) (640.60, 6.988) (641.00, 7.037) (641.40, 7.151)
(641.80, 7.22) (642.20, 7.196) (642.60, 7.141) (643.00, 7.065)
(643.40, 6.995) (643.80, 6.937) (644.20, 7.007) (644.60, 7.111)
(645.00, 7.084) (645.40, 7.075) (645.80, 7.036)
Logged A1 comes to 1.04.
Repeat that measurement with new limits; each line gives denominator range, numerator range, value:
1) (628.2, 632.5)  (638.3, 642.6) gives 1.04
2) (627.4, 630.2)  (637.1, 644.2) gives 1.04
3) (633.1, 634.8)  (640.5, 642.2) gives 1.04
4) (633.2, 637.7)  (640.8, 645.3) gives 1.03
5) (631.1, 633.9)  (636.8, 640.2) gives 1.02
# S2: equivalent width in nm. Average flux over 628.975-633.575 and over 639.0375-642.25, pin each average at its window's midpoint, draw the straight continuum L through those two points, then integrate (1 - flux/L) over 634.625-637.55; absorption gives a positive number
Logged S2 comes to -0.01 nm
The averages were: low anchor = 7.06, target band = 7.11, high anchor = 7.09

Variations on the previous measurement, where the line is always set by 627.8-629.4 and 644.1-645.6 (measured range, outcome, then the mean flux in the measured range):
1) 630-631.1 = 0.04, 6.88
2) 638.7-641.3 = 0.02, 7.06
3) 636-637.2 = 0.01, 7.08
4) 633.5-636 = 0.03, 7.05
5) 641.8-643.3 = -0.01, 7.14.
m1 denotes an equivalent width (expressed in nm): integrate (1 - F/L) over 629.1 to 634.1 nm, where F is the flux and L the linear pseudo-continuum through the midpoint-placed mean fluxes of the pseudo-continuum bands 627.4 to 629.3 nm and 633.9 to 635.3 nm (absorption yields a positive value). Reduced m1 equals 0.04 nm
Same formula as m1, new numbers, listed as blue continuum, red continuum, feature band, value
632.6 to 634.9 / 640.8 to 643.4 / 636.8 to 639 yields -0.03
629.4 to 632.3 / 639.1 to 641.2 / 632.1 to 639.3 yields -0.11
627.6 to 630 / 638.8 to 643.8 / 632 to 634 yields -0.01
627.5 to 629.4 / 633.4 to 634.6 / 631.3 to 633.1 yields -0.05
